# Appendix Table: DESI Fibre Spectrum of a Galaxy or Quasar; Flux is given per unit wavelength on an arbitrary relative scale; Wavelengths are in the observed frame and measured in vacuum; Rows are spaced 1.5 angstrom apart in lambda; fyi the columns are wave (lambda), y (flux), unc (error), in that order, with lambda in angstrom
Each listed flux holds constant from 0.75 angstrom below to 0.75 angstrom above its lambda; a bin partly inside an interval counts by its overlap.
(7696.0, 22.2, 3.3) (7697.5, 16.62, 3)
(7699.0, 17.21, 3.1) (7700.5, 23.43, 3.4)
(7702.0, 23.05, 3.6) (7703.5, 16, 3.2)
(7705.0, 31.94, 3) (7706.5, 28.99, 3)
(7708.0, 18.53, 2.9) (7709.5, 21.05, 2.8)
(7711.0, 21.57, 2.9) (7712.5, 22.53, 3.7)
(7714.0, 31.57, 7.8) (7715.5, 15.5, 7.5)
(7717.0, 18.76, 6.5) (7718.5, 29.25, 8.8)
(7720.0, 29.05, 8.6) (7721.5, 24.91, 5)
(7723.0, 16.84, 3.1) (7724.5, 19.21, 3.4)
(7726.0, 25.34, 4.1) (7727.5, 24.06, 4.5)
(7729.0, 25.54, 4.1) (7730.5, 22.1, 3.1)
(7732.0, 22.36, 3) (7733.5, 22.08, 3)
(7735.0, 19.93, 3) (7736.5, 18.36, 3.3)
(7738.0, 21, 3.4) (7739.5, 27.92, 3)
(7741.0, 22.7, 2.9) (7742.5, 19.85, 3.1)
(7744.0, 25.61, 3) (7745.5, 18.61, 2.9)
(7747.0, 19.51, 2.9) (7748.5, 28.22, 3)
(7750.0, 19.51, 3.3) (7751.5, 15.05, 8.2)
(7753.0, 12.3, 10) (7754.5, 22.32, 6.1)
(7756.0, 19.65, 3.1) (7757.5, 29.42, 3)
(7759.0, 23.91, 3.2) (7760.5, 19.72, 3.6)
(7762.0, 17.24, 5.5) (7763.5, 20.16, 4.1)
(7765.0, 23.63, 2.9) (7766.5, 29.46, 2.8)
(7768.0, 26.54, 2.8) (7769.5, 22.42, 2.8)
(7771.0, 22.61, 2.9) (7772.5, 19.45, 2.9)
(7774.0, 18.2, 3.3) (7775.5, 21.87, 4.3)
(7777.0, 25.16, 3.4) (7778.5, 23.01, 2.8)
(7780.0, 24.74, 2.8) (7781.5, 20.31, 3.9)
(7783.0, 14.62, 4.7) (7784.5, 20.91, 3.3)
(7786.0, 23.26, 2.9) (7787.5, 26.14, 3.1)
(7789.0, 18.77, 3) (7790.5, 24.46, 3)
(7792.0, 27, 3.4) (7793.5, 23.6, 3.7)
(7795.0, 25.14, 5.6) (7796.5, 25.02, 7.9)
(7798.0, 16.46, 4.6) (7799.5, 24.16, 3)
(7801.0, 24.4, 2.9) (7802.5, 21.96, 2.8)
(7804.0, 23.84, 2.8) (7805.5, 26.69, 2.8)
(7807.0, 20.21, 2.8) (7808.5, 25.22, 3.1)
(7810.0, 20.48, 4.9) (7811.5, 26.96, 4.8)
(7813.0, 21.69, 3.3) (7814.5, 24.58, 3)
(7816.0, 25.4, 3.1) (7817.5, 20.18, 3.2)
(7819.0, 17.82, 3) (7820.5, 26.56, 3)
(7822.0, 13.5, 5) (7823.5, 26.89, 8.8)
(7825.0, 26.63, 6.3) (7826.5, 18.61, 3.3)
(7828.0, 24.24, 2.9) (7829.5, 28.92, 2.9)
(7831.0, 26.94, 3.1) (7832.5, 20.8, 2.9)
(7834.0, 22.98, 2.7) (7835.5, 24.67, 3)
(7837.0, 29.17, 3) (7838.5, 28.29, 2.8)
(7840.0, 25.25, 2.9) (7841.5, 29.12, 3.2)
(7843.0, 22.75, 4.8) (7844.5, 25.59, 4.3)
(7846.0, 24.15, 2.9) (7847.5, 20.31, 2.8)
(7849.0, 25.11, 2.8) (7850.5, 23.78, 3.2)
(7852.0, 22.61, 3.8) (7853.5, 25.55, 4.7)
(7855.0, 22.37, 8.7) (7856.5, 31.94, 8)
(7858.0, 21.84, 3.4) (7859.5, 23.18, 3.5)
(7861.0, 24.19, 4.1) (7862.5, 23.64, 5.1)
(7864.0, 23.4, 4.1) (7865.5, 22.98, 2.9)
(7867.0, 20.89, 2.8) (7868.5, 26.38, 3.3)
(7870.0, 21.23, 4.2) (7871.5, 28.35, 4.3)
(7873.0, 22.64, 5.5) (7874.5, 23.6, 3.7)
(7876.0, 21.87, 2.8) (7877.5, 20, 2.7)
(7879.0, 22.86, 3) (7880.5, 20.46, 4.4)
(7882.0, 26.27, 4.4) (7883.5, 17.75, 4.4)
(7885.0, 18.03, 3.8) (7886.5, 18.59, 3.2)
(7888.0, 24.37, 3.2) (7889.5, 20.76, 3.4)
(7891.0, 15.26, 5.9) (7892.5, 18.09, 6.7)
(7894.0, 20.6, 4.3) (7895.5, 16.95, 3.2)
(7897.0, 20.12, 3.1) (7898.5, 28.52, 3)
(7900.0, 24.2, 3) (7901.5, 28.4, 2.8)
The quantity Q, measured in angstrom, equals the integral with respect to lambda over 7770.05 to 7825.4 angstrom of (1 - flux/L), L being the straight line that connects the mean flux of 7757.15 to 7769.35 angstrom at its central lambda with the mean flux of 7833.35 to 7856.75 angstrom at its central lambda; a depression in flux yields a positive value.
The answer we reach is 3.57 angstrom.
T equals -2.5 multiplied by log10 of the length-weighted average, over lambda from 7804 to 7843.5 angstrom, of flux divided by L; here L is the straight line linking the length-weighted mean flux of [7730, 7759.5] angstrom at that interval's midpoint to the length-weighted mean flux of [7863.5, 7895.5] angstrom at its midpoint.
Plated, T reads -0.12 mag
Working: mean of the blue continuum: 21.5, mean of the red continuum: 21.5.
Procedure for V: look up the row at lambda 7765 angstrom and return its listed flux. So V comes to 23.63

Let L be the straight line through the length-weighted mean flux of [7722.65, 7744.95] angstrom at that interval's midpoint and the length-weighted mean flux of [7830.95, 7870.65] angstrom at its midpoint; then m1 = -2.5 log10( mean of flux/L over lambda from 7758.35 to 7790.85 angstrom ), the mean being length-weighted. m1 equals 0.04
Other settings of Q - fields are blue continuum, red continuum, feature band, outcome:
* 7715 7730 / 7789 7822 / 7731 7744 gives 0.6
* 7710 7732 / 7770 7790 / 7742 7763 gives 1.4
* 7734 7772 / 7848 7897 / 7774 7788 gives 0.0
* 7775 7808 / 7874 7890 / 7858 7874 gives -1.5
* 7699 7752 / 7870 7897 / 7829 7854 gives -4.3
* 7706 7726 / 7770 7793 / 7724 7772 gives 0.9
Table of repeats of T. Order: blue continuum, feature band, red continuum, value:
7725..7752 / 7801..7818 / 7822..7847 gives 0.03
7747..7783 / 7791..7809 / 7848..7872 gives -0.05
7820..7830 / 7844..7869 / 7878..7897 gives -0.11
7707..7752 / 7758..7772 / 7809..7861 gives 0.00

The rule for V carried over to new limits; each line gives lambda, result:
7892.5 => 18.09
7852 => 22.61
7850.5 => 23.78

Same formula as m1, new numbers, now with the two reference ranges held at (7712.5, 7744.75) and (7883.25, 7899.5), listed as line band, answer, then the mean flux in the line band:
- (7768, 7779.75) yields -0.005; 22.2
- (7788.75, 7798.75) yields -0.065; 23.1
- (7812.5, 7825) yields -0.051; 22.4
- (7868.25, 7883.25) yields -0.138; 23.1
